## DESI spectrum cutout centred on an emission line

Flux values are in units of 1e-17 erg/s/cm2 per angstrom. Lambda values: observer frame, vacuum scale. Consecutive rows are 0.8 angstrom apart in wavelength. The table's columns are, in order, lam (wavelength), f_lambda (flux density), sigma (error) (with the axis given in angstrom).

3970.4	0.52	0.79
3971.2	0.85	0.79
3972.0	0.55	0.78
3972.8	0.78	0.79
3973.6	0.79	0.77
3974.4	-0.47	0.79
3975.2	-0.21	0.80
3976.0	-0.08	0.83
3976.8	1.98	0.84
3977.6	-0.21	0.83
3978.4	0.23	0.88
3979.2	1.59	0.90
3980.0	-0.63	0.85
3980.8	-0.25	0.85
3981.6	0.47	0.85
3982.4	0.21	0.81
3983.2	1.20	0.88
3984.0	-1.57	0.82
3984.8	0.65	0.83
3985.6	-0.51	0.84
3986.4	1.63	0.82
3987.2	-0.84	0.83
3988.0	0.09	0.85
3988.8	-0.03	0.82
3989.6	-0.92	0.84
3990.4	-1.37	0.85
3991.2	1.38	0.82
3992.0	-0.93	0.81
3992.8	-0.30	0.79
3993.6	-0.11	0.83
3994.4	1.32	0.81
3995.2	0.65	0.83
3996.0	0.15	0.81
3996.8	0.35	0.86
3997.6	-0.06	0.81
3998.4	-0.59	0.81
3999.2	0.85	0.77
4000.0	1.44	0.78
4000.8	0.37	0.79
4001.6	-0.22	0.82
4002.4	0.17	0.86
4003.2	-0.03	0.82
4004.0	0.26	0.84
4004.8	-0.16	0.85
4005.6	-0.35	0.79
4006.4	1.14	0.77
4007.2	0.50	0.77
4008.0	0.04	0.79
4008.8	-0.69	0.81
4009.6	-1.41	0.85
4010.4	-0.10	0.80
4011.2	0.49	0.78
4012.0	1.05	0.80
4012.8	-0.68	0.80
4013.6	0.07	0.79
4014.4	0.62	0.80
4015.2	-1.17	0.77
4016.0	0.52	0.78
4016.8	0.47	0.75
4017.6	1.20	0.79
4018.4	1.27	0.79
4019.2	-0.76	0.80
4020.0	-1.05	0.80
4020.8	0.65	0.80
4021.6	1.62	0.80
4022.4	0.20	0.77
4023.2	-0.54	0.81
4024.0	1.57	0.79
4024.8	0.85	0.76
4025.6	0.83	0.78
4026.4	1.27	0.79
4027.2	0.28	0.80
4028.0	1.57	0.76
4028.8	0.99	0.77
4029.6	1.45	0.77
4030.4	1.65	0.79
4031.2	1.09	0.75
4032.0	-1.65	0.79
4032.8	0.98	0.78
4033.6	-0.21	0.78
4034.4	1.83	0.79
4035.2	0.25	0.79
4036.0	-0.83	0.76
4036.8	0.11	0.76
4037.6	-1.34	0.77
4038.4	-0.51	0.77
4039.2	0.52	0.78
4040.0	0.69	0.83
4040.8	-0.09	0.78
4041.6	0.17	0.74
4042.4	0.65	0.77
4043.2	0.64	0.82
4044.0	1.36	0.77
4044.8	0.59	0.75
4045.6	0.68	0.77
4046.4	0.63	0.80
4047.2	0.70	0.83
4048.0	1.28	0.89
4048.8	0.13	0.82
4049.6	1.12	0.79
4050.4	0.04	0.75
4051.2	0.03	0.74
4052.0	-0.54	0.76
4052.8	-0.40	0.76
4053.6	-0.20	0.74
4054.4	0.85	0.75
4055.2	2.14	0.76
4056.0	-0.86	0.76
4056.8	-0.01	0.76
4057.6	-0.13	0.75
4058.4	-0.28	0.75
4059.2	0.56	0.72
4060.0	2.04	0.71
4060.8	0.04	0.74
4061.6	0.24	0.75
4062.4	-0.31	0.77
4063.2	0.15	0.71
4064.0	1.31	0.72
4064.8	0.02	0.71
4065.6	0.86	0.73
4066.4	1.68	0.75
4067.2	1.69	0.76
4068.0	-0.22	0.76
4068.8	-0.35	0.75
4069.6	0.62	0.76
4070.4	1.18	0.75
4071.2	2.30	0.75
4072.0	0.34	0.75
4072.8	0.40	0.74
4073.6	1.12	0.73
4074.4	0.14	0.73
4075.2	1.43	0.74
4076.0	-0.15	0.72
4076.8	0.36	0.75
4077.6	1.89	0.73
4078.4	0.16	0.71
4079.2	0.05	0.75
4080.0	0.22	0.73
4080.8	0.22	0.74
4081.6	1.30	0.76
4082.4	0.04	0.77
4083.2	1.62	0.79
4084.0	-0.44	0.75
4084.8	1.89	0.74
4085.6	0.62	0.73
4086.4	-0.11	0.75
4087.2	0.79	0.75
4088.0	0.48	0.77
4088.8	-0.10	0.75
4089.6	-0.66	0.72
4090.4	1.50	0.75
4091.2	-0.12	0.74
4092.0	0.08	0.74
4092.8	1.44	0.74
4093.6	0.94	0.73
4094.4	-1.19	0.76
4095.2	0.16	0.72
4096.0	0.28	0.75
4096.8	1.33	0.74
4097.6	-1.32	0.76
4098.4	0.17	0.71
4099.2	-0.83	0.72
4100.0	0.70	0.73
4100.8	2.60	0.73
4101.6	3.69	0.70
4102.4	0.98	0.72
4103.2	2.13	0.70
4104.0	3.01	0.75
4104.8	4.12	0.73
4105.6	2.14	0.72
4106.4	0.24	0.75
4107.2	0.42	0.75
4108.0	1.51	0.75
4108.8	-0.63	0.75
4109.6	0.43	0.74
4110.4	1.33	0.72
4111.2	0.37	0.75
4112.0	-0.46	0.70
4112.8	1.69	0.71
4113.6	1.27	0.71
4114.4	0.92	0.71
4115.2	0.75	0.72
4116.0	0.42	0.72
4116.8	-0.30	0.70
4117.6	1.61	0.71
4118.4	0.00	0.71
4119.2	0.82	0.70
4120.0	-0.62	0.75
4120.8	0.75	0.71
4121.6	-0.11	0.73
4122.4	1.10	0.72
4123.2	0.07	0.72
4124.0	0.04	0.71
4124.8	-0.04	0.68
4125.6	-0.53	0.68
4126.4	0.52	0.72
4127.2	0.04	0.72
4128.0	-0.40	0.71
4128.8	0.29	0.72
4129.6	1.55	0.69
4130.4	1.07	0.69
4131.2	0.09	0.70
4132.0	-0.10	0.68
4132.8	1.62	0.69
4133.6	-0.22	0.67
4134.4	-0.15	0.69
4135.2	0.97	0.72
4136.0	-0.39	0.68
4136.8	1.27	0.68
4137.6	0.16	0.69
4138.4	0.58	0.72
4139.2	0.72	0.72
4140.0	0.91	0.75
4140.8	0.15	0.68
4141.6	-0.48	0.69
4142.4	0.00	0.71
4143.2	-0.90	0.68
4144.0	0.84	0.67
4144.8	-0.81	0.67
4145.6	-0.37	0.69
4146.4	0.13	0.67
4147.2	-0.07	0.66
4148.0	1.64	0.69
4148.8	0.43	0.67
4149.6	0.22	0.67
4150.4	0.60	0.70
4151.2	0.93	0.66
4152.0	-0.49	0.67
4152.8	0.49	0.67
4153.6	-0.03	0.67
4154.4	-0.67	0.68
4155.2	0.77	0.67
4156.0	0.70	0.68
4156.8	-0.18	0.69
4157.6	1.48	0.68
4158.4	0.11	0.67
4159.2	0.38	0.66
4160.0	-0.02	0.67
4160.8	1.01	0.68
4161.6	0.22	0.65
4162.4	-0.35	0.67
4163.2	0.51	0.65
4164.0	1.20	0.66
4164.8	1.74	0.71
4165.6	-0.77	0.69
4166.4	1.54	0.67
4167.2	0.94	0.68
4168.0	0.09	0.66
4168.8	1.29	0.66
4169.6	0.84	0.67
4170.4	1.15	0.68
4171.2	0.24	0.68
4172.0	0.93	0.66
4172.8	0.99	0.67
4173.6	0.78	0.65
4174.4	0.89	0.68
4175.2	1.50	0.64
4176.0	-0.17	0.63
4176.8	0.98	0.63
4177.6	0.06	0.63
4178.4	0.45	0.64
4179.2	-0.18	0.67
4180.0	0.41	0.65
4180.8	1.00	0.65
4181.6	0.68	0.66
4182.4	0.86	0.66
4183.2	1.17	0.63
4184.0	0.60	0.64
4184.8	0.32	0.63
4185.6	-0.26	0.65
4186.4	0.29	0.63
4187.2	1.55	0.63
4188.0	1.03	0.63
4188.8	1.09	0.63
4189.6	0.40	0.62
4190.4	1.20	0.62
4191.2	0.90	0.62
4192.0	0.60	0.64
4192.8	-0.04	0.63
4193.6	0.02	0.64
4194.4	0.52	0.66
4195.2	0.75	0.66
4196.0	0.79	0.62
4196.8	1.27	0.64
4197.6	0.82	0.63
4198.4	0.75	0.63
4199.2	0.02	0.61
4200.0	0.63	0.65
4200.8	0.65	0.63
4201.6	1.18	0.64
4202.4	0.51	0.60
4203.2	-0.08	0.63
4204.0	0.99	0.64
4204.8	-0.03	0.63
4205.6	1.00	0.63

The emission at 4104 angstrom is [O II] 3727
